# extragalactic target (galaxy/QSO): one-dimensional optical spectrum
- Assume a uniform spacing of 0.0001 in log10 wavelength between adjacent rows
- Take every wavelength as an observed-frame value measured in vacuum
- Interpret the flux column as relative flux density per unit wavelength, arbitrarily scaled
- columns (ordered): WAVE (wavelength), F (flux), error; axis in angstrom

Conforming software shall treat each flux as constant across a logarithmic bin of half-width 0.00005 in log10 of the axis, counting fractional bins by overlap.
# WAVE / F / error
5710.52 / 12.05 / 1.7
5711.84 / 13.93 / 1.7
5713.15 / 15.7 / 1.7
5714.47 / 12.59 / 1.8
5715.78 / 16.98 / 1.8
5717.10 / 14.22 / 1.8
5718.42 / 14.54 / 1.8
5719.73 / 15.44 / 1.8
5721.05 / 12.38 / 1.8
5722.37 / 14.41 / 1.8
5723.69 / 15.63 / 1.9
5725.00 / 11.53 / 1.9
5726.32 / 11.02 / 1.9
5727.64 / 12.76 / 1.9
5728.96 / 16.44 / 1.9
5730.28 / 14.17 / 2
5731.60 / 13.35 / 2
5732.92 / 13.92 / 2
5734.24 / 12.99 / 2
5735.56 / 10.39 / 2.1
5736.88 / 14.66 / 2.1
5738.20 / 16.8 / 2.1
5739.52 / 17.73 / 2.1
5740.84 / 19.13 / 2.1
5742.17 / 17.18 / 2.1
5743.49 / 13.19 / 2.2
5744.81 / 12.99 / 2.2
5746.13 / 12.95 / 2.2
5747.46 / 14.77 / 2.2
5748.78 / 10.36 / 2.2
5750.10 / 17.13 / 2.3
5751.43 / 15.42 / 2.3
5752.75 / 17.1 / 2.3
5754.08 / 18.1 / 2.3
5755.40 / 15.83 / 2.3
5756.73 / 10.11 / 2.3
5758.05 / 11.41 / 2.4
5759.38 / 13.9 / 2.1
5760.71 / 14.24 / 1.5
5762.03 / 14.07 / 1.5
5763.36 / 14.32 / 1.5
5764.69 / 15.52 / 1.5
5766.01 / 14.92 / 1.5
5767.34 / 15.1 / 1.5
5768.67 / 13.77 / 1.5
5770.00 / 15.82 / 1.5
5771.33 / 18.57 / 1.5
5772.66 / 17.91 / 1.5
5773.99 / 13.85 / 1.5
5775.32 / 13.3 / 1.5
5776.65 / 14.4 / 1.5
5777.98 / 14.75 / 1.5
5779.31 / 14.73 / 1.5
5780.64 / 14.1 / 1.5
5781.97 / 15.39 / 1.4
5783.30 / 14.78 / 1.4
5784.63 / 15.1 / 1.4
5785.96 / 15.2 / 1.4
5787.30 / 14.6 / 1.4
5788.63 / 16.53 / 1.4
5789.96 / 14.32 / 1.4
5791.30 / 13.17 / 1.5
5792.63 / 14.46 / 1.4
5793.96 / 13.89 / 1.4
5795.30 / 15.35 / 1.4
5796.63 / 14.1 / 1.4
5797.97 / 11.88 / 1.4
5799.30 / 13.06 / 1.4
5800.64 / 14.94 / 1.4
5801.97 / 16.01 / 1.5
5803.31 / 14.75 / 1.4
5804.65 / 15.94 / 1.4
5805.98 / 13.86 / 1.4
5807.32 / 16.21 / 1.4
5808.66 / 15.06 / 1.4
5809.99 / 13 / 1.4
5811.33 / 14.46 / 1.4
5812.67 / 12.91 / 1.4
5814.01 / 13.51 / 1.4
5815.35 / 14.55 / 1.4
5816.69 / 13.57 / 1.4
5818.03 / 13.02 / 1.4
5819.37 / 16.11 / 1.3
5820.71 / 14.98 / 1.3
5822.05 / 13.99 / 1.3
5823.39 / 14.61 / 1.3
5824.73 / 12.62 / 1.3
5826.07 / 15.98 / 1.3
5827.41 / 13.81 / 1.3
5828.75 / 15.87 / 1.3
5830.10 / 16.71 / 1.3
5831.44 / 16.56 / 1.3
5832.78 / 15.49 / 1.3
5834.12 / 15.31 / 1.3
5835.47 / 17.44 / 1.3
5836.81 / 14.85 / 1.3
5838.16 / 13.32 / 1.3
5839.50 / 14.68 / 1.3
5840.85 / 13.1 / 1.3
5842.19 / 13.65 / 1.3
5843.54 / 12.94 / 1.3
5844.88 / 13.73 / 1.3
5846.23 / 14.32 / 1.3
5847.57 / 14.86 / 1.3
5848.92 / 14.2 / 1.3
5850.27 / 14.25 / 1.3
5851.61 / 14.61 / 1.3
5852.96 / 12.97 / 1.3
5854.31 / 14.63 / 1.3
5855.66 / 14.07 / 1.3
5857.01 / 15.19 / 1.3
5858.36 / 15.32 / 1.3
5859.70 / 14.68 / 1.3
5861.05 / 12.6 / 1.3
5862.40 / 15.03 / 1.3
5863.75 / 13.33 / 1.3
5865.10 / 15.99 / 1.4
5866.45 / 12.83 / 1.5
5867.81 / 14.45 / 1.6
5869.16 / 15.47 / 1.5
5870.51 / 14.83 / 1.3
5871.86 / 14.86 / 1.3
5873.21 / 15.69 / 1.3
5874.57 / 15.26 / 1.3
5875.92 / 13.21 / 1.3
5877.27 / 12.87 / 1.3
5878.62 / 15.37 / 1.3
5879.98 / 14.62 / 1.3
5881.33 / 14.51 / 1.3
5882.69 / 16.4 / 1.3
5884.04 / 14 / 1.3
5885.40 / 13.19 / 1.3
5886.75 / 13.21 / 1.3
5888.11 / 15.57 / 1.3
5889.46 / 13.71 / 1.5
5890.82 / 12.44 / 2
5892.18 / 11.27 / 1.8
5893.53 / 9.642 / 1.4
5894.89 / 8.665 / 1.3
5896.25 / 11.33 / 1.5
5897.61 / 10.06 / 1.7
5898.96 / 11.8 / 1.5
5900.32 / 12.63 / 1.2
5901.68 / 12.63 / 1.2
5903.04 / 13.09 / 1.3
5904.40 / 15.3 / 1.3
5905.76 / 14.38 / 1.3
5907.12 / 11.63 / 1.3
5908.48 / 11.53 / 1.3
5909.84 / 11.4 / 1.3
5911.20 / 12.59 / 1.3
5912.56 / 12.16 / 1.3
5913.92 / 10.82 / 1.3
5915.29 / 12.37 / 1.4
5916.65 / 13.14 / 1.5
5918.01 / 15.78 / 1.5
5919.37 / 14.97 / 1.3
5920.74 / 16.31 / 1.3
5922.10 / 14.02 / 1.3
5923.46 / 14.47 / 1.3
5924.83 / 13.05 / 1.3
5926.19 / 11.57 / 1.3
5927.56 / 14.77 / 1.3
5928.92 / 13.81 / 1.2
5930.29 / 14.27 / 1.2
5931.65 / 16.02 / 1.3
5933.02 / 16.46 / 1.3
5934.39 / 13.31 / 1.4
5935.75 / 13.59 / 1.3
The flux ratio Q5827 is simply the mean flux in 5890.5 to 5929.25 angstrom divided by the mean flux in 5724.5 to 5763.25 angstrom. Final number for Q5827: 0.9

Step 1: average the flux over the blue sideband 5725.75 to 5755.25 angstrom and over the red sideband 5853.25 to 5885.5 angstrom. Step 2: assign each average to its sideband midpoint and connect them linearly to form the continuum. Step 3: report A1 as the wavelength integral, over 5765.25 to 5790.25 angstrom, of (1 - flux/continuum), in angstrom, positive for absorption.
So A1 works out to -0.8 angstrom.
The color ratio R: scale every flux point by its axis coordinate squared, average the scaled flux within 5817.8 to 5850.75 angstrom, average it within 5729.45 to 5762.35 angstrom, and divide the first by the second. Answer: 1.04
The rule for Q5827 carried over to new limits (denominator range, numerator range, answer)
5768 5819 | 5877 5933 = 0.91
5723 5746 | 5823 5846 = 1.03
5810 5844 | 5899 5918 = 0.87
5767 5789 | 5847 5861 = 0.95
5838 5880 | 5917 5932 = 1.01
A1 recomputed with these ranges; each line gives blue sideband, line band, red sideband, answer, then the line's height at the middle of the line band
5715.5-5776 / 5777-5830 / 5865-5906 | -1.52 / 14.1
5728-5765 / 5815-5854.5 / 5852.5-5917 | -2.13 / 13.8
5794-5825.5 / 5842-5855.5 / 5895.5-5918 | -0.51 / 13.5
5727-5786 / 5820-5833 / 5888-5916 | -1.55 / 13.4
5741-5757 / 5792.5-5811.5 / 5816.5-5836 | 0.69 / 15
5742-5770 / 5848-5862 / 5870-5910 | -0.81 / 13.5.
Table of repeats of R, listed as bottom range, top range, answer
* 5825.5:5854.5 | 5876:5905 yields 0.90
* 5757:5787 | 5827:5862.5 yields 1.02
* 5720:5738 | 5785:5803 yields 1.09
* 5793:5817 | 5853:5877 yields 1.03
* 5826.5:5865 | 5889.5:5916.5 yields 0.84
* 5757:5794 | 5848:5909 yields 0.96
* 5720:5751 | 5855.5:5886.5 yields 1.07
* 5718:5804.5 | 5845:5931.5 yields 0.98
